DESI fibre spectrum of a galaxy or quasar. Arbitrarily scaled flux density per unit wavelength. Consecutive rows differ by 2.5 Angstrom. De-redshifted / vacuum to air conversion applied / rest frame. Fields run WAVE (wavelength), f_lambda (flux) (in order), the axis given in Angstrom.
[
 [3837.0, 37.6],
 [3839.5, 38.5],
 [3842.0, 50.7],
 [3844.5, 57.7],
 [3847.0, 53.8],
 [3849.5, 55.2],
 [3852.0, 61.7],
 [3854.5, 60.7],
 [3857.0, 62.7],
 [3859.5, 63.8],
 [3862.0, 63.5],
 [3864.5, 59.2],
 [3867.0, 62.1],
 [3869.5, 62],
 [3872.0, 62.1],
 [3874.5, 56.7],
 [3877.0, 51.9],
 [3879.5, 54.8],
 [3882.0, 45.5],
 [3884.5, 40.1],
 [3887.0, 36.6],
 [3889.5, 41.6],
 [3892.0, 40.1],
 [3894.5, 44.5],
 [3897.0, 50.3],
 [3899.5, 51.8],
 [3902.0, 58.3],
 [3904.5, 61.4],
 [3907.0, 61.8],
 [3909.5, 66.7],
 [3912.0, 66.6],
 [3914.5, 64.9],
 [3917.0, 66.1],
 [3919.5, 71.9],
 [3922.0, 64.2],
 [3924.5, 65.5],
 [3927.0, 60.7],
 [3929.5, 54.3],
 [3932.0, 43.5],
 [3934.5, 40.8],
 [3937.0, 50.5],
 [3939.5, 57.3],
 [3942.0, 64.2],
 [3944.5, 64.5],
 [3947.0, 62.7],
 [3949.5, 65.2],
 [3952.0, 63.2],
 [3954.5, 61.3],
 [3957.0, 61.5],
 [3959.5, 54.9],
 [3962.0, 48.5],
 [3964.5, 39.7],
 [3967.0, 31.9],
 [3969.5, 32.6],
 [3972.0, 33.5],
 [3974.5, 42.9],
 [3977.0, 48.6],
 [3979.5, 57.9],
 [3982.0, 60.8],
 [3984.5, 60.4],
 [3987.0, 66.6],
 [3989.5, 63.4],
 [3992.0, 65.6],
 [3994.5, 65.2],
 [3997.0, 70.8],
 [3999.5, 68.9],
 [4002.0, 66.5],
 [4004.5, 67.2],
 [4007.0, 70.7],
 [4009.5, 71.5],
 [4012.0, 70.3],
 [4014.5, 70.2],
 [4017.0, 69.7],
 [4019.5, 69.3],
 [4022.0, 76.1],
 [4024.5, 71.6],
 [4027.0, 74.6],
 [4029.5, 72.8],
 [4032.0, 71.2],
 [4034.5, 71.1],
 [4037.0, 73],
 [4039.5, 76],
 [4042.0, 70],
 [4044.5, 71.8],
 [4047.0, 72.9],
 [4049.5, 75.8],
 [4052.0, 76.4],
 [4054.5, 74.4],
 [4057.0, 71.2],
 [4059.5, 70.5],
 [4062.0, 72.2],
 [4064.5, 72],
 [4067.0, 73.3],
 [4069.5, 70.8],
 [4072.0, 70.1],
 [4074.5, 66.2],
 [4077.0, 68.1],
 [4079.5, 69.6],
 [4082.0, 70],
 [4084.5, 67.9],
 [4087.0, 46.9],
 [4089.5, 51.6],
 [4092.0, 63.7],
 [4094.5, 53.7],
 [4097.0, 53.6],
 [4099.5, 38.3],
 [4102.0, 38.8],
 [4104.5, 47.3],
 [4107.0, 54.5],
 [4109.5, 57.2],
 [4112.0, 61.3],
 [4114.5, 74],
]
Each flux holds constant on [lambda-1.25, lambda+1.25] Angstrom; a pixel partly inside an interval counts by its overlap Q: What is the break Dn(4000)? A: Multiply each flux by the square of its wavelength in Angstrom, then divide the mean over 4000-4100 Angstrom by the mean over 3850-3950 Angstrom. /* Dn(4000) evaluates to 1.30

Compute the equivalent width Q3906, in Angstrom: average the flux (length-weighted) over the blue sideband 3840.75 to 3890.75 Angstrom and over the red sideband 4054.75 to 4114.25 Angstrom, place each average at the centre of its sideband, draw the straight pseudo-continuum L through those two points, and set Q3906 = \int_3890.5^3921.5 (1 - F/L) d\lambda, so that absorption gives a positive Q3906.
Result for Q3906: -1.3 Angstrom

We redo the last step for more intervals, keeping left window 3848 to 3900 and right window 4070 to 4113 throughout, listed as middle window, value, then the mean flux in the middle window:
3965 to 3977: 4.03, 36.9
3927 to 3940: 1.16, 49.9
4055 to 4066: -2.79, 71.7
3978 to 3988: -0.94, 61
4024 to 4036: -3.33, 72.3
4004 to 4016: -2.96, 70.1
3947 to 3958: -1.53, 62.8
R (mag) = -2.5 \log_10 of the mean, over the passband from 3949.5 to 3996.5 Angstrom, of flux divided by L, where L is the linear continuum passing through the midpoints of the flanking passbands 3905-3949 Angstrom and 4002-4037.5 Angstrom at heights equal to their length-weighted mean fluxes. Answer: 0.22 mag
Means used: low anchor 60.5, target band 53.8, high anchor 71.2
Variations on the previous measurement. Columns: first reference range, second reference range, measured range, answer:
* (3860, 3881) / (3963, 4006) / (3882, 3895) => 0.390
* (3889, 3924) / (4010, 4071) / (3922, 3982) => 0.190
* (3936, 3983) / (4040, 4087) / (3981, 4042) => -0.127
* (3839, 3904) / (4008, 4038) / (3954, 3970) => 0.335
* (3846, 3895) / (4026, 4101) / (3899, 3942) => -0.037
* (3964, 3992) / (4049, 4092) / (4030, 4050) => -0.167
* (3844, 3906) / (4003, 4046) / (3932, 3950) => 0.100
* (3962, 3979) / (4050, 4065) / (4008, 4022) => -0.239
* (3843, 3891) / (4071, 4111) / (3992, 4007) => -0.199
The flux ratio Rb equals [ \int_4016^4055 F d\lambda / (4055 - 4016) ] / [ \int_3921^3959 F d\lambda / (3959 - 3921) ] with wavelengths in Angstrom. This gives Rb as 1.25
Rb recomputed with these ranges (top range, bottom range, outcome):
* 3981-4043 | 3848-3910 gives 1.26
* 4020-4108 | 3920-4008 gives 1.16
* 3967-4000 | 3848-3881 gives 0.93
